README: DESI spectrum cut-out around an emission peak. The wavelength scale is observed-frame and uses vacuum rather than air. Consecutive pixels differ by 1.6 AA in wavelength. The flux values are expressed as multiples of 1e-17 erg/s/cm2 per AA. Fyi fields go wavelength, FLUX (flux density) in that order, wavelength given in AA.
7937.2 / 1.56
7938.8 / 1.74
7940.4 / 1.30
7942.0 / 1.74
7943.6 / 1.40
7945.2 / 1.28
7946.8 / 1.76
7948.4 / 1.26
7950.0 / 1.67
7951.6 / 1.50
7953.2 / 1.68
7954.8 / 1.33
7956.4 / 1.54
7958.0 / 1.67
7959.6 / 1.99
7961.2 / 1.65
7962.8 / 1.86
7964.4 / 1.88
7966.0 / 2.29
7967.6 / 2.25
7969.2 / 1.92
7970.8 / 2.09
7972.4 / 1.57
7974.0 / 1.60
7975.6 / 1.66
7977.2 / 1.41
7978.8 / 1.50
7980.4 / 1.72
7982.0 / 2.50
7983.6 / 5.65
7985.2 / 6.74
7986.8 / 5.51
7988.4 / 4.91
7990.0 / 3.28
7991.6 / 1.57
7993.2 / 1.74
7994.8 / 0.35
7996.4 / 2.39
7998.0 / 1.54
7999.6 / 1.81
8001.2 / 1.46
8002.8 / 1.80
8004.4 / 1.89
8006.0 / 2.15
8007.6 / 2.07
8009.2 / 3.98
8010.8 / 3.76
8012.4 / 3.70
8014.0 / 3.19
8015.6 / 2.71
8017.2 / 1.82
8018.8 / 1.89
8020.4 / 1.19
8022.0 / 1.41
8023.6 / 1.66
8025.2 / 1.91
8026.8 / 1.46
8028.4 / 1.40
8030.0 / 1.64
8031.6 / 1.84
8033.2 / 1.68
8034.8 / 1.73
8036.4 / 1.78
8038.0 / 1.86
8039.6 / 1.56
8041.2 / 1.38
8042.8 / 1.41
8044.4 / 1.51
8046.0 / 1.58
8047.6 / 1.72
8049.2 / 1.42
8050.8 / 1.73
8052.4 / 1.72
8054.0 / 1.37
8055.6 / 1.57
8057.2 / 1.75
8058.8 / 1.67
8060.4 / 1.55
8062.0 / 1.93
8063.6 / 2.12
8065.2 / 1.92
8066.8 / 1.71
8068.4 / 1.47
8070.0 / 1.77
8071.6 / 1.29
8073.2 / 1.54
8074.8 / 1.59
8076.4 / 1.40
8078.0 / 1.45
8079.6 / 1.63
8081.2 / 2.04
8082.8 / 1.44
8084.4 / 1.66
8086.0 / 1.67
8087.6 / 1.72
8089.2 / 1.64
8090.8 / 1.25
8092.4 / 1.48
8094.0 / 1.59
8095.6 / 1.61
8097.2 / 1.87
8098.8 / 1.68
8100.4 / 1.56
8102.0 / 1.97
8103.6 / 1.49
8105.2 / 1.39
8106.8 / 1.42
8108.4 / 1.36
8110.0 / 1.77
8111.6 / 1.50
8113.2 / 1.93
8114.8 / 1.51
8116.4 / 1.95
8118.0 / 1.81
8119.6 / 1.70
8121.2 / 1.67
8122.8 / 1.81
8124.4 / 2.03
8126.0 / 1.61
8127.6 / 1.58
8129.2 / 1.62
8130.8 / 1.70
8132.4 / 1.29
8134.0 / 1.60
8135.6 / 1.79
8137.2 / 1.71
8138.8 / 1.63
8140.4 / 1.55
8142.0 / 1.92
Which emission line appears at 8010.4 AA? [N II] 6583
